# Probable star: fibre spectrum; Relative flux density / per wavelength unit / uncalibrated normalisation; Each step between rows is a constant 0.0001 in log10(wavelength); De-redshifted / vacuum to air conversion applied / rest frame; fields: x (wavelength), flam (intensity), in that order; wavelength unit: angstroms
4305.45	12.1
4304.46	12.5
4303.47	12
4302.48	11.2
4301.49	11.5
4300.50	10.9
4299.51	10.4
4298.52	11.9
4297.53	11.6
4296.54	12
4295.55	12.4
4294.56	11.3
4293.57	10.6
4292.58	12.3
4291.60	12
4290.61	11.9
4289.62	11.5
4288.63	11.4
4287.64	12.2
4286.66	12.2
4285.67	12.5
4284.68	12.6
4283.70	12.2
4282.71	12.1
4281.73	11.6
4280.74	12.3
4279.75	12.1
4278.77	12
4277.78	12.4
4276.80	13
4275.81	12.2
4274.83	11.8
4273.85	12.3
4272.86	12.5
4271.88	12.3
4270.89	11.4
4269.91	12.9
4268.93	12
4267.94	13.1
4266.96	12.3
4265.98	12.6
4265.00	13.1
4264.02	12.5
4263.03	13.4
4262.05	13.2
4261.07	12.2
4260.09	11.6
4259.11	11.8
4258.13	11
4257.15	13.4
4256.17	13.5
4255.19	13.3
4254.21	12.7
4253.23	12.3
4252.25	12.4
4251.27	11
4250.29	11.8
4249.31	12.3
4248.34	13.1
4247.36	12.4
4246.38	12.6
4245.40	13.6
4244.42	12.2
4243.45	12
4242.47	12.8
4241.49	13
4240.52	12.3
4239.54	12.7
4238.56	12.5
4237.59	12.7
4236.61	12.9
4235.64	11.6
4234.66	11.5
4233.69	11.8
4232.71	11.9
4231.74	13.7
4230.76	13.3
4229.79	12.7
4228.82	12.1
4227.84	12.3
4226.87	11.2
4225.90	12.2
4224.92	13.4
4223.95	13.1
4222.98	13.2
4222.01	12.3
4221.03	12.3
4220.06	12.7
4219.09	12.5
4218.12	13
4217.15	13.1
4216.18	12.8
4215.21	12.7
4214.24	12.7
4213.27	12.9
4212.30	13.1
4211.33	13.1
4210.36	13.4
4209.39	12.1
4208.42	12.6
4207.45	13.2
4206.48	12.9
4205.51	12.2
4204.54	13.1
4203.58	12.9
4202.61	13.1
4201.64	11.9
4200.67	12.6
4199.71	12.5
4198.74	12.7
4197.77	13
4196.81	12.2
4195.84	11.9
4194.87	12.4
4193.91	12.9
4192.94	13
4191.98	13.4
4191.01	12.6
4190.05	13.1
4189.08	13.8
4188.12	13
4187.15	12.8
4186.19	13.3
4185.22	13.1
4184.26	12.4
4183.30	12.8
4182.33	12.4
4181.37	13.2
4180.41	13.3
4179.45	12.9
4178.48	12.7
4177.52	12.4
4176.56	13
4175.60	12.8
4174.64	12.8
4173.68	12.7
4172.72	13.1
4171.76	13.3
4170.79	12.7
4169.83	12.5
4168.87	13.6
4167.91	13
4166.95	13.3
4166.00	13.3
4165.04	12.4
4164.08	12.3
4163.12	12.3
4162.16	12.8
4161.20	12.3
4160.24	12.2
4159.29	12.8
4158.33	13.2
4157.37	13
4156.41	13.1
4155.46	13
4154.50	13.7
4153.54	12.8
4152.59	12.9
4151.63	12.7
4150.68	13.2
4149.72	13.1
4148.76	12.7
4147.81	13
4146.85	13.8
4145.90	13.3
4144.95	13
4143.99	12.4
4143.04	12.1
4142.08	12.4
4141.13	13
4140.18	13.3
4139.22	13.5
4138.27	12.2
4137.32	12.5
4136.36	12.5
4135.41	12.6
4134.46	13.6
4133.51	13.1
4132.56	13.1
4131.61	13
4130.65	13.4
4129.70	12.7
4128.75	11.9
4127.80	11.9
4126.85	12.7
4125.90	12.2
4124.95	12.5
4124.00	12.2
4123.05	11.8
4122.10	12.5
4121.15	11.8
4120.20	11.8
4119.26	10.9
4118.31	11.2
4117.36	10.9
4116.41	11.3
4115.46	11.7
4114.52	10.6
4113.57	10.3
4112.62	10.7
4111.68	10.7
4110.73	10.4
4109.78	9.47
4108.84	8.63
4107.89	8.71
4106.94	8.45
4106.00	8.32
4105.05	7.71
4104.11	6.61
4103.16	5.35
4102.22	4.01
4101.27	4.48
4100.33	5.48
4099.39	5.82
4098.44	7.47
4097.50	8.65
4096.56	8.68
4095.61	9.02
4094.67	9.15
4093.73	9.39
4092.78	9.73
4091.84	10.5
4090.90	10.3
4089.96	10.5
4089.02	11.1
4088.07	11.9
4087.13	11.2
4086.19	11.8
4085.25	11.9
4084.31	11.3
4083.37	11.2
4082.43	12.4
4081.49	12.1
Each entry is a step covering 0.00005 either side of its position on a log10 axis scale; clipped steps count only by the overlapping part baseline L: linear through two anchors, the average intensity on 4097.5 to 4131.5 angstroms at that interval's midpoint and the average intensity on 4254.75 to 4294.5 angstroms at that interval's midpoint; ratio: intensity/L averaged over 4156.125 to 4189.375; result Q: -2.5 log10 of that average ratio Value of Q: -0.193 mag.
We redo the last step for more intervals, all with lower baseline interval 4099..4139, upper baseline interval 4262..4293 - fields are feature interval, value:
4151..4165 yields -0.165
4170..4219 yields -0.130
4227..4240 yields -0.053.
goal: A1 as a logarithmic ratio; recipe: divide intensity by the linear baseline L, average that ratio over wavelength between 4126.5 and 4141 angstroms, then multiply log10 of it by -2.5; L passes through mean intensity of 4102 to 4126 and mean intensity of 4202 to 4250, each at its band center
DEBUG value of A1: -0.213 mag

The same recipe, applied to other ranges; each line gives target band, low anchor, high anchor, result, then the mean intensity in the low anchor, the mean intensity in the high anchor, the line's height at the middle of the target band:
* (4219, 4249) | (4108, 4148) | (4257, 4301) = -0.04 mag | 12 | 12.1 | 12.1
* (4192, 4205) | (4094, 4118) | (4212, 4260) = -0.12 mag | 8.53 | 12.5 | 11.4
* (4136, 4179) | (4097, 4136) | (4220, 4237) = -0.16 mag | 10.3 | 12.4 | 11.1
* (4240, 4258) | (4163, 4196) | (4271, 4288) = -0.01 mag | 12.9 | 12.2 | 12.4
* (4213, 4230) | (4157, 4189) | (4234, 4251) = 0.00 mag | 12.9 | 12.4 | 12.6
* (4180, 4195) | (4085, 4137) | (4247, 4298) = -0.16 mag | 10.3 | 12.2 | 11.2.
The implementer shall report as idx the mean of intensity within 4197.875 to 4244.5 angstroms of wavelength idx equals 12.6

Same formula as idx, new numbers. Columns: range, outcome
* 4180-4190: 13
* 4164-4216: 12.8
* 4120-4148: 12.7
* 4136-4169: 12.9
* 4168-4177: 12.9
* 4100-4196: 12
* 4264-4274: 12.5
